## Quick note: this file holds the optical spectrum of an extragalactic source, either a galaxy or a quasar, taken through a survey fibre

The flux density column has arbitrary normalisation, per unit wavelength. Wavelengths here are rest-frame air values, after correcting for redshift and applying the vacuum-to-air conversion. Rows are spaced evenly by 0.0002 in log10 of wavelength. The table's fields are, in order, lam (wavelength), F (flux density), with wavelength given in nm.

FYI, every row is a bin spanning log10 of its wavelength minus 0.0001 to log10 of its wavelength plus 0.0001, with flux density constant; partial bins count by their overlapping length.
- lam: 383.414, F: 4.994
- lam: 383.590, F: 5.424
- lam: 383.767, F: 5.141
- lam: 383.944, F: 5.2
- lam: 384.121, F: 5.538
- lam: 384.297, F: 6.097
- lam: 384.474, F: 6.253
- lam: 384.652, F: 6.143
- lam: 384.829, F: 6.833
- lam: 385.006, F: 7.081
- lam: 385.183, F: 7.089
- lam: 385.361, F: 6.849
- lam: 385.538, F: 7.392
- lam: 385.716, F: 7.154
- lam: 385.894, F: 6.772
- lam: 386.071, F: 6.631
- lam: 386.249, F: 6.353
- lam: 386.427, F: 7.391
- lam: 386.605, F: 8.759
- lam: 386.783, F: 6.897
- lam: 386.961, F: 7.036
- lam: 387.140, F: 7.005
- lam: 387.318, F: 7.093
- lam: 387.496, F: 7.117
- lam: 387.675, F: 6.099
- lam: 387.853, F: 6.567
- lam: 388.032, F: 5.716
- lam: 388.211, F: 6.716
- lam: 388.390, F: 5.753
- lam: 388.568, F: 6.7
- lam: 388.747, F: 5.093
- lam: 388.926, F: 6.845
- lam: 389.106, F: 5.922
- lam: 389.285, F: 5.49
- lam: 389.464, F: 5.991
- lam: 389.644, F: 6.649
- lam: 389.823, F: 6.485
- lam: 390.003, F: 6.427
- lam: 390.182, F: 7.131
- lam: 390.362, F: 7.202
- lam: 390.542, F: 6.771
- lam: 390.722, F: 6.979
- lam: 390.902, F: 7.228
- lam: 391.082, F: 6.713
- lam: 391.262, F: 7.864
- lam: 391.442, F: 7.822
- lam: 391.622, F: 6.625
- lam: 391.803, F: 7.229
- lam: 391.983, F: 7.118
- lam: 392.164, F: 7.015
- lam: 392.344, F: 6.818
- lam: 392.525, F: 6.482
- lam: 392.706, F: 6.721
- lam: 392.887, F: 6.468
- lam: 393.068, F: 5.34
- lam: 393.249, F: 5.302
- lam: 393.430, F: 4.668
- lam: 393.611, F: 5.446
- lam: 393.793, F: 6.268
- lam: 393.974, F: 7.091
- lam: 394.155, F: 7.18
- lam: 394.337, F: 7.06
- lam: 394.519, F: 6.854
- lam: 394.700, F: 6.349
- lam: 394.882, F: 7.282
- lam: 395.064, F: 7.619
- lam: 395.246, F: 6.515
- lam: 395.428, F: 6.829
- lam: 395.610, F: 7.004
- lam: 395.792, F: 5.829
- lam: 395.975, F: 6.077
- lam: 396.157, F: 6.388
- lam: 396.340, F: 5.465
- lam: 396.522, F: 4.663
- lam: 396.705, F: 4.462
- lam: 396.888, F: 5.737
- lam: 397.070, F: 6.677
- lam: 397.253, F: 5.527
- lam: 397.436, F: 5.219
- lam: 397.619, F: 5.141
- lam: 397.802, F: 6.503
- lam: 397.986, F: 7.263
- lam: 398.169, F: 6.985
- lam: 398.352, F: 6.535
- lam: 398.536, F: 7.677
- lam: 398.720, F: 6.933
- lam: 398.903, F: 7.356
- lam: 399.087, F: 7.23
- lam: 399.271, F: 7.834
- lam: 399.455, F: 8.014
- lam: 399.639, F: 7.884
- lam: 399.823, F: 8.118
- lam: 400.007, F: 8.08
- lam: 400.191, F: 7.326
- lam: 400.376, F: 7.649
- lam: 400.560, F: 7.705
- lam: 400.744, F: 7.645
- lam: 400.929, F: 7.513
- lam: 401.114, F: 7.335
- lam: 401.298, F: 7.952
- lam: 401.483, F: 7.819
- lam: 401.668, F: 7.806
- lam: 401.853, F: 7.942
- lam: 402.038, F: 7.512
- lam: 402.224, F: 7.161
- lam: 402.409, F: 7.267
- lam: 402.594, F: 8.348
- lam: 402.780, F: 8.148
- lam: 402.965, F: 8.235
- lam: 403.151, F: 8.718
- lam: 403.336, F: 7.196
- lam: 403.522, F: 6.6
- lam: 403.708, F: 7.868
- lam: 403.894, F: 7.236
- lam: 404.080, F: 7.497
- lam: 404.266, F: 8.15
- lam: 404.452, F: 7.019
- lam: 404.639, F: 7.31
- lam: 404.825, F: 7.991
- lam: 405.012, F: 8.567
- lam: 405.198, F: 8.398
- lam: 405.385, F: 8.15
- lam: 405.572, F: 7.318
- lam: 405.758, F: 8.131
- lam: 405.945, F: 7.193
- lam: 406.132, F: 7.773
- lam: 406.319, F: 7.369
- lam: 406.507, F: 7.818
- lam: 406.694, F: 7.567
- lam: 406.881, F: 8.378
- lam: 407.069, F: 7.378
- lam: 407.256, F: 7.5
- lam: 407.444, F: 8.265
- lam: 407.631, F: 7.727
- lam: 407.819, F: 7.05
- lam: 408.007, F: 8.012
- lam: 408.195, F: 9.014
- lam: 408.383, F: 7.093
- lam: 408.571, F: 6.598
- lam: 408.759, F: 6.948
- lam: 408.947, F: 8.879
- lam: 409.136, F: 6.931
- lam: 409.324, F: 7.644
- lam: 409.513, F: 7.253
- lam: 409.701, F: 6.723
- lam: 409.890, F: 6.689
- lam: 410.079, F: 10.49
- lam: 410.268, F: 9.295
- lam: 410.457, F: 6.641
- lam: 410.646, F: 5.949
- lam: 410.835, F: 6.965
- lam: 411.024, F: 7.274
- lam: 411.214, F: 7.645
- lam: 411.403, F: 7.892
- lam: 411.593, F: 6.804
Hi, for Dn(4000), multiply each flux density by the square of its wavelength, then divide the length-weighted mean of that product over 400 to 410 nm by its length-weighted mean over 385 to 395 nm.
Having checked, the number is 1.2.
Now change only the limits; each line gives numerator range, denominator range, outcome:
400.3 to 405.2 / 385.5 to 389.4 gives 1.26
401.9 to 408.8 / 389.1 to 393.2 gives 1.23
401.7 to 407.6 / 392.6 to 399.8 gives 1.25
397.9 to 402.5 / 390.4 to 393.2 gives 1.15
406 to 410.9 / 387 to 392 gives 1.26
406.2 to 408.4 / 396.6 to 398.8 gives 1.32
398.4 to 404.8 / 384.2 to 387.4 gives 1.19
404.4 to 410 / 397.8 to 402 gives 1.05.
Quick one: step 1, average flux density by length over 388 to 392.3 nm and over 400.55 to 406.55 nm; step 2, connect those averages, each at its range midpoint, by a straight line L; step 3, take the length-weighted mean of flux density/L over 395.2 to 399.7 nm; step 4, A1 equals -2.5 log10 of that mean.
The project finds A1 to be 0.12 mag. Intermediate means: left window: 6.66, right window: 7.72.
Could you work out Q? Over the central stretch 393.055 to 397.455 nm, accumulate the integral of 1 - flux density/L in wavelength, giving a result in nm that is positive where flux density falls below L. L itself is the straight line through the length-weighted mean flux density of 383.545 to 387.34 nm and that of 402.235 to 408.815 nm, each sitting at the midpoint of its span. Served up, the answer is 0.63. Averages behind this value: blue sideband 6.65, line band 6.14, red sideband 7.71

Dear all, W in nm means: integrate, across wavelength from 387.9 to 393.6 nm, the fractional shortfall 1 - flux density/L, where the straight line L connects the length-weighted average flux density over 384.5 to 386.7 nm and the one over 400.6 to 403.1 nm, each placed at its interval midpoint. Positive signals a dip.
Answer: 0.606 nm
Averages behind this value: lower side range 7.01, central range 6.48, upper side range 7.76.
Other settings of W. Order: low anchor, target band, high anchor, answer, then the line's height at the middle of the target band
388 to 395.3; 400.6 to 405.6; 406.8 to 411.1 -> -0.34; 7.25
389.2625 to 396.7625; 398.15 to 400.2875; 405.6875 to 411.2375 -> -0.17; 6.95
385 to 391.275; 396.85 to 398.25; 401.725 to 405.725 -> 0.23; 7.35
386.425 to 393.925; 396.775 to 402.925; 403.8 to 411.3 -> -0.07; 7.18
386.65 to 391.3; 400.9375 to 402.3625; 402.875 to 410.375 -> -0.04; 7.42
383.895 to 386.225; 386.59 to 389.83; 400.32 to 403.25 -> 0.15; 6.79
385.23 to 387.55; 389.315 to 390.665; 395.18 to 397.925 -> 0.01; 6.67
